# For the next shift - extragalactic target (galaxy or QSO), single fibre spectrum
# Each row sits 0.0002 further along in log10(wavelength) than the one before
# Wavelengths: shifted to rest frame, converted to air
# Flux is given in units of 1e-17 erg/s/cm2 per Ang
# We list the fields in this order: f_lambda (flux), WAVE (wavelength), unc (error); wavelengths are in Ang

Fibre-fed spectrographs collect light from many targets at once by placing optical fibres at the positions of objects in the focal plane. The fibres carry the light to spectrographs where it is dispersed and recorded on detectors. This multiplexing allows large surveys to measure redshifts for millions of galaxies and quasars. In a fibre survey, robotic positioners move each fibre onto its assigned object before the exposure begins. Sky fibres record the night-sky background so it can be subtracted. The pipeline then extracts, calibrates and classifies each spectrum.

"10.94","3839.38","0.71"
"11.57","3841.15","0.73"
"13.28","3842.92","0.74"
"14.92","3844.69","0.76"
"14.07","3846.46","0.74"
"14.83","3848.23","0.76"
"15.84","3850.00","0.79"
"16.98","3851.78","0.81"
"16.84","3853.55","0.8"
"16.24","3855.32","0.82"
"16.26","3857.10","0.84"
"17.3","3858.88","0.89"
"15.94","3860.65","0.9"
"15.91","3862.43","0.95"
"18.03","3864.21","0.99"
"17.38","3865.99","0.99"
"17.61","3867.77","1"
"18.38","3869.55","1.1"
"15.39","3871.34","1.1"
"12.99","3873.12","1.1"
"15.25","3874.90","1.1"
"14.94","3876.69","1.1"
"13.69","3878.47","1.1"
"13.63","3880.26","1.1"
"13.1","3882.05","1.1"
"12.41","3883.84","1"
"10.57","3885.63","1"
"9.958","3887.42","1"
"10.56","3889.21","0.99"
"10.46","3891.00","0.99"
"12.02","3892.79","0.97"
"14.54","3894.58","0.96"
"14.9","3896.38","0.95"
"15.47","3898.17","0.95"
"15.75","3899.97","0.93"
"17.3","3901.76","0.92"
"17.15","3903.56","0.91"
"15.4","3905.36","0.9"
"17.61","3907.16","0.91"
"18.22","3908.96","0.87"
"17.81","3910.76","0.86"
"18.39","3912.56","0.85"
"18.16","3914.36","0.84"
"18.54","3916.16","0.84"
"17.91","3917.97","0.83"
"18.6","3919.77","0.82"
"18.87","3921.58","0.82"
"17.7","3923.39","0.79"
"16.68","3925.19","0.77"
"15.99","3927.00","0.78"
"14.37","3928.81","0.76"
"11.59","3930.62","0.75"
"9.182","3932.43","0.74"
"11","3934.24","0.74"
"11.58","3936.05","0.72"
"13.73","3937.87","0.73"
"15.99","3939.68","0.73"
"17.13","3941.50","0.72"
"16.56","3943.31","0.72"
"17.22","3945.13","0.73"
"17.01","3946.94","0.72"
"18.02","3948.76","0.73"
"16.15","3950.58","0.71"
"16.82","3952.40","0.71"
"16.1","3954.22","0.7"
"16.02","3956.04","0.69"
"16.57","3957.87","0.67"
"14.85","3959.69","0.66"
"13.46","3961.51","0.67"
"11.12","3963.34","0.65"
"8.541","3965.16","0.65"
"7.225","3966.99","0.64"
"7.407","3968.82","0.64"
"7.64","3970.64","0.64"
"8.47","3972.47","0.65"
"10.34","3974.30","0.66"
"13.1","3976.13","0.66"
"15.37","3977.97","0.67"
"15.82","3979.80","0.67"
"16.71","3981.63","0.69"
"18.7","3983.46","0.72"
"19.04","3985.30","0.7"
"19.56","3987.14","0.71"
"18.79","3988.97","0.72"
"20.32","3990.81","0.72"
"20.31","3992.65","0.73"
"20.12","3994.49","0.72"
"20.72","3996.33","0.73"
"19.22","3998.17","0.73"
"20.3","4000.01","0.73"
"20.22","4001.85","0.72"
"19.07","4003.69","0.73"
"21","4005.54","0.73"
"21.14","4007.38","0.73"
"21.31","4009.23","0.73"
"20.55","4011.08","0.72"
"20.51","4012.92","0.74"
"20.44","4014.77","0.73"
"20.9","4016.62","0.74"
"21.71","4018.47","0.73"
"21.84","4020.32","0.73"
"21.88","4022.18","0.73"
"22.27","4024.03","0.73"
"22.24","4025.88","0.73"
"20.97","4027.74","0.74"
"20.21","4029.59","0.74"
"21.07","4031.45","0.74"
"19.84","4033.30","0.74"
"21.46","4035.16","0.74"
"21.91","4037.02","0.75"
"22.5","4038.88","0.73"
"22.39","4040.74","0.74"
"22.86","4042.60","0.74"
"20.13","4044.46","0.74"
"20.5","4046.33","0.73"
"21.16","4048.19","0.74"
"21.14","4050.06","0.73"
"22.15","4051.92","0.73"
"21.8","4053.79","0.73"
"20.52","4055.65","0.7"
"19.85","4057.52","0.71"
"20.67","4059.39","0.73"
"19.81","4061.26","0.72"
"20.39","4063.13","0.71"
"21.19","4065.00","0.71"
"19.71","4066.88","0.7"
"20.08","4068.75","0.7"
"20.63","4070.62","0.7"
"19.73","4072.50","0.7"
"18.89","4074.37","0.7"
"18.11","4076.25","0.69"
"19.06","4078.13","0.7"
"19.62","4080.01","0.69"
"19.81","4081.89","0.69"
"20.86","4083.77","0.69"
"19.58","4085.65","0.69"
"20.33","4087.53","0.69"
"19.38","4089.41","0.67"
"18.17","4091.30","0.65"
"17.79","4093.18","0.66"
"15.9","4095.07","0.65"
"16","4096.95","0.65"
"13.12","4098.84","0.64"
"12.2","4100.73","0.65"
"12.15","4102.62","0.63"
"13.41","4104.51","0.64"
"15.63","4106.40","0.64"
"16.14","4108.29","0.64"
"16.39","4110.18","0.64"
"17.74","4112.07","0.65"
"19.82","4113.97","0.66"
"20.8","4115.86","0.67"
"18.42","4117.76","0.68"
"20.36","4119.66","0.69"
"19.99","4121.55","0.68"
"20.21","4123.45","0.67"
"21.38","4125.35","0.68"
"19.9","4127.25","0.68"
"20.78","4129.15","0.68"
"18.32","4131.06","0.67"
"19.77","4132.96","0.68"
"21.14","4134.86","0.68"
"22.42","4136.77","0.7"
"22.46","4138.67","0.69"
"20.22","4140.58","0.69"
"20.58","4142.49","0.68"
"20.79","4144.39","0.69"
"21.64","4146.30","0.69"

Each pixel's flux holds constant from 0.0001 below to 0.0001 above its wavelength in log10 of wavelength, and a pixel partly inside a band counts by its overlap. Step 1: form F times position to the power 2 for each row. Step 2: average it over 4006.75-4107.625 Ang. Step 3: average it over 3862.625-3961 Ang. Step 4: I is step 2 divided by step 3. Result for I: 1.38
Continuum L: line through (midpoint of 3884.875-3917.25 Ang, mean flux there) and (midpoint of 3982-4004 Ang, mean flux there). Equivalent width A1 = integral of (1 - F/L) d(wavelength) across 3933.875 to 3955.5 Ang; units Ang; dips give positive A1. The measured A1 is 2.0 Ang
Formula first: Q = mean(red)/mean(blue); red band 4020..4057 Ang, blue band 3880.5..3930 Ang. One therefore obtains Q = 1.4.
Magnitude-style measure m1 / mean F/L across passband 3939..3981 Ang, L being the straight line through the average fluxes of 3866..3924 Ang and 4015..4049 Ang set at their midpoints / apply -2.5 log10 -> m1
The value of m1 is 0.300 mag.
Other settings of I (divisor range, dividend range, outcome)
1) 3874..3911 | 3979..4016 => 1.46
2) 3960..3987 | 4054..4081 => 1.65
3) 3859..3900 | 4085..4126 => 1.37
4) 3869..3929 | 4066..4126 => 1.30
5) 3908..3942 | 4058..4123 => 1.26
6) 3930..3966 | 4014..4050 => 1.54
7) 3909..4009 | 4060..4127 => 1.23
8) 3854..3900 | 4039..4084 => 1.55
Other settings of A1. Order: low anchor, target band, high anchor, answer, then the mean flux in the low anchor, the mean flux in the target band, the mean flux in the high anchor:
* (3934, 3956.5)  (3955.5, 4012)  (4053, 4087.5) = 3.1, 15.8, 16.2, 20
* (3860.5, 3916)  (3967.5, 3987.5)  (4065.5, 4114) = 3.4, 15.2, 13.5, 17.7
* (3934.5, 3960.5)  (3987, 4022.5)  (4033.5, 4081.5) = -4.2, 15.9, 20.5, 20.6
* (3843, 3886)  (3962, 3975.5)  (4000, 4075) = 7.1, 15.4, 8.92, 20.9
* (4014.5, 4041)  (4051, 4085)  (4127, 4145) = 1.6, 21.4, 20.2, 20.7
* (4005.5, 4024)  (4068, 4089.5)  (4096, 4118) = -2.7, 21.2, 19.7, 15.9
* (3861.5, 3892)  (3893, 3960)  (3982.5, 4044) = 1.7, 14.1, 16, 20.8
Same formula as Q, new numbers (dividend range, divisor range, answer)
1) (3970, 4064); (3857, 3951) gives 1.28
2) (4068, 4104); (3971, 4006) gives 1.02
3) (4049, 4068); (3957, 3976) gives 1.94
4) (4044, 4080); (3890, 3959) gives 1.28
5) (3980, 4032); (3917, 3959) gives 1.30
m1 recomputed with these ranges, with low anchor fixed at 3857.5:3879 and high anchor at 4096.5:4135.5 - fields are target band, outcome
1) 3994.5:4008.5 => -0.19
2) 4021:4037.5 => -0.23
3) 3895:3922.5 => -0.06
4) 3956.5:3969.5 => 0.40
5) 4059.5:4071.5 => -0.17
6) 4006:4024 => -0.23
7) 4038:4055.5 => -0.24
